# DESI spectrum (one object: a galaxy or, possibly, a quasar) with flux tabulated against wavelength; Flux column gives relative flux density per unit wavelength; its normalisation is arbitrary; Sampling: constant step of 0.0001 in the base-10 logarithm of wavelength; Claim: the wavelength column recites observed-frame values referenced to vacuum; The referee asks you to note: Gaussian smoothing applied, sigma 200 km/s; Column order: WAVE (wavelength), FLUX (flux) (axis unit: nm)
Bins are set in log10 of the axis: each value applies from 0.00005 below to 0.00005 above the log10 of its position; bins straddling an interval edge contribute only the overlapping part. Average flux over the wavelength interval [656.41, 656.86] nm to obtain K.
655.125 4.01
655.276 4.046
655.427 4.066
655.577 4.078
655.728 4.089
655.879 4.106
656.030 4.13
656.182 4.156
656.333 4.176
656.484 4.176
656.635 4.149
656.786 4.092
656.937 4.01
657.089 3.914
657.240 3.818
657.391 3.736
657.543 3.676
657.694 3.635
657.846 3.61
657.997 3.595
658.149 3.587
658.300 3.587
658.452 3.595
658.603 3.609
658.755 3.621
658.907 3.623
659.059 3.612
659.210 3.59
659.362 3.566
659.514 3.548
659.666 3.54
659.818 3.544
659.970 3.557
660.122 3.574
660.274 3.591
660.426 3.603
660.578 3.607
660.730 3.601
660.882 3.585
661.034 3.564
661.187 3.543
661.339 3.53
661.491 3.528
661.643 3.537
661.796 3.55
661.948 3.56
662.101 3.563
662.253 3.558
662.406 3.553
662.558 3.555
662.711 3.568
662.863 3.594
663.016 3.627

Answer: 4.14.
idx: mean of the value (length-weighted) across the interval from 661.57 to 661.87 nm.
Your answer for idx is 3.54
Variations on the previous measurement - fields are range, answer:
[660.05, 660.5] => 3.59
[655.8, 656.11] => 4.11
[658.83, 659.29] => 3.61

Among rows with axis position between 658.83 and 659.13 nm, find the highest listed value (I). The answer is 3.623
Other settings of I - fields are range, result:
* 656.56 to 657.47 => 4.149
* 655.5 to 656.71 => 4.176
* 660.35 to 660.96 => 3.607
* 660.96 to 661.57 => 3.564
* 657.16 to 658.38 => 3.818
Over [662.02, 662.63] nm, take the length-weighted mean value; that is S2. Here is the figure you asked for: 3.56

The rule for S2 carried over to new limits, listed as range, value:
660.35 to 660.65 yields 3.61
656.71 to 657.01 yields 4.06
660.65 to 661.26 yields 3.57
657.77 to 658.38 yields 3.59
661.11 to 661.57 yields 3.53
